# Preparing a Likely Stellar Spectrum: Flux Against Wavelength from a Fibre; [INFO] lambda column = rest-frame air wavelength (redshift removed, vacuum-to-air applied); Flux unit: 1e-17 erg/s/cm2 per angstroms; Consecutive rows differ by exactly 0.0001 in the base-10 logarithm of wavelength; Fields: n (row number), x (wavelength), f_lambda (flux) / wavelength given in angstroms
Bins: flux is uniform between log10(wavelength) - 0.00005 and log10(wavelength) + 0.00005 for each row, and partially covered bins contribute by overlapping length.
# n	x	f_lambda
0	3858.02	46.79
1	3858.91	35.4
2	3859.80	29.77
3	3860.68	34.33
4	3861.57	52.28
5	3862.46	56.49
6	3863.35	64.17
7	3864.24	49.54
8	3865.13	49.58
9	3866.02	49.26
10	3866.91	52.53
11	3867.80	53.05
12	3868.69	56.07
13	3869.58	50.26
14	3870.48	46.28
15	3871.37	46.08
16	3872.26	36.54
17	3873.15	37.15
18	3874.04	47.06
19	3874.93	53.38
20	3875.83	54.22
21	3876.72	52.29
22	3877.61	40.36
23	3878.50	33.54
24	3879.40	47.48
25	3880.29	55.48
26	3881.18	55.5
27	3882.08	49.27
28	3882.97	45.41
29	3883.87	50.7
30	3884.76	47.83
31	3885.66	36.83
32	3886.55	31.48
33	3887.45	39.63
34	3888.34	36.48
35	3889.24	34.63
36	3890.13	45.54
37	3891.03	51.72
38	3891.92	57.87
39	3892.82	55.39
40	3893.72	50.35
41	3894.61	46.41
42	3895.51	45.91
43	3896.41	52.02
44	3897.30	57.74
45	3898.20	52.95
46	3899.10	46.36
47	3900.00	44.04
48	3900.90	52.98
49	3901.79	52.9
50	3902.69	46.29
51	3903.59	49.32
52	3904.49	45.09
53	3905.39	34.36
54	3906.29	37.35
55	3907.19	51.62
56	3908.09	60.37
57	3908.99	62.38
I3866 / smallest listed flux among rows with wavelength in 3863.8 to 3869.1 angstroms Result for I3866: 49.26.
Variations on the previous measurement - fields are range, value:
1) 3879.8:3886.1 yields 36.83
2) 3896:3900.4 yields 44.04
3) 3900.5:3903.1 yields 46.29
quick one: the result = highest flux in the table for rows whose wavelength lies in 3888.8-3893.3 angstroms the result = 57.87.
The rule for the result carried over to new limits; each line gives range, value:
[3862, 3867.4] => 64.17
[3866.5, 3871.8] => 56.07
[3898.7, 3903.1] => 52.98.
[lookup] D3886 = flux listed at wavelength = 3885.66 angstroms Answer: 36.83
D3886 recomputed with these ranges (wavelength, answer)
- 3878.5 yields 33.54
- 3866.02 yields 49.26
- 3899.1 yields 46.36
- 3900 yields 44.04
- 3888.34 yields 36.48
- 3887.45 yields 39.63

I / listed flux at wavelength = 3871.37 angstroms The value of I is 46.08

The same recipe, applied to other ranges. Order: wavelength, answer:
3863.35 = 64.17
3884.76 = 47.83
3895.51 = 45.91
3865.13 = 49.58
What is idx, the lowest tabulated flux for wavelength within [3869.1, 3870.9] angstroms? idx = 46.28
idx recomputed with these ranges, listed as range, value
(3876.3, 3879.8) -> 33.54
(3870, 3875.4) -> 36.54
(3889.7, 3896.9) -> 45.54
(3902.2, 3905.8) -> 34.36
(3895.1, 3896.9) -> 45.91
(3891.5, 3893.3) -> 55.39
